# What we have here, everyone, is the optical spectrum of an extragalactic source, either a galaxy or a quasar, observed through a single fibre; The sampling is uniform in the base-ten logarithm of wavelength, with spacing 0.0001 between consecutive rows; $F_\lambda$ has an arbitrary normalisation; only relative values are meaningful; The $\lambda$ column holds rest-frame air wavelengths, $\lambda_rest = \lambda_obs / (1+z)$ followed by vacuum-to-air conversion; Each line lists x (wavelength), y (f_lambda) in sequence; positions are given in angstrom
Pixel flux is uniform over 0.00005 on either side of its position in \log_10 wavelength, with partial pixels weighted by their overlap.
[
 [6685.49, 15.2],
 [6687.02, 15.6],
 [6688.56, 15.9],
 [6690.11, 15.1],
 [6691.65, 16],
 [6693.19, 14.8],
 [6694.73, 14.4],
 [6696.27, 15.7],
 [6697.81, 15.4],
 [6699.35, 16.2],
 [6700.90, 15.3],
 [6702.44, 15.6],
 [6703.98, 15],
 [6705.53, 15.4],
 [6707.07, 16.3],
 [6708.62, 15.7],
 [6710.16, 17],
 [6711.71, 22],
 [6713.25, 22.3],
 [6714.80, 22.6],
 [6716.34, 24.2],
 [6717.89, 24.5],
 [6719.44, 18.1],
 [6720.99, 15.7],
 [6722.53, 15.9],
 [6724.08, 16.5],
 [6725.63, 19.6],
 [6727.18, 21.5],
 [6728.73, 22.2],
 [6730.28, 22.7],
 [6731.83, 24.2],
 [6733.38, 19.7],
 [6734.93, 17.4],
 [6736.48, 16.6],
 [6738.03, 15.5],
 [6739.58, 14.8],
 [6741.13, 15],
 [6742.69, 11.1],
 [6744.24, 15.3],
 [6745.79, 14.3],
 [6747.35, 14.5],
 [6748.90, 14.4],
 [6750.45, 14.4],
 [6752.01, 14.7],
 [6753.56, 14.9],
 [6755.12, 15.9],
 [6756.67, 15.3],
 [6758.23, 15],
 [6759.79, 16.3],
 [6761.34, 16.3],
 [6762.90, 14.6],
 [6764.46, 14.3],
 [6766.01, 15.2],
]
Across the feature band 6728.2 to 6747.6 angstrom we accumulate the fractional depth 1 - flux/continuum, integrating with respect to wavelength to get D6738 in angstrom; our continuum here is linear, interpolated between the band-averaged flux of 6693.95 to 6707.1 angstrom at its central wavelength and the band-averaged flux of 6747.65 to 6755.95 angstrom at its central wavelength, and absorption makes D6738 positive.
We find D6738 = -2.8 angstrom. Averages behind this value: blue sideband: 15.4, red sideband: 14.9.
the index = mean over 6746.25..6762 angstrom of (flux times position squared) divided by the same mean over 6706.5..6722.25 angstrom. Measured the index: 0.8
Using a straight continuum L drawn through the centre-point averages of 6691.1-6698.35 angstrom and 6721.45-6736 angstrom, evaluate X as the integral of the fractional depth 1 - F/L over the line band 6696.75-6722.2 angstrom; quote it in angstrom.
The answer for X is -1.3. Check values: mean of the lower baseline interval 15.2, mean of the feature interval 18.1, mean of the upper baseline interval 19.8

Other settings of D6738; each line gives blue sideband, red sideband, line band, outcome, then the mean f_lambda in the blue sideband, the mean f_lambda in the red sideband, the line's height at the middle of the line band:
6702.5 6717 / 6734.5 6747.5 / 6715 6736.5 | -4.3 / 18.7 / 14.9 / 16.8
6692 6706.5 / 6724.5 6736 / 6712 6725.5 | -1.0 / 15.4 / 20.8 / 18.8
